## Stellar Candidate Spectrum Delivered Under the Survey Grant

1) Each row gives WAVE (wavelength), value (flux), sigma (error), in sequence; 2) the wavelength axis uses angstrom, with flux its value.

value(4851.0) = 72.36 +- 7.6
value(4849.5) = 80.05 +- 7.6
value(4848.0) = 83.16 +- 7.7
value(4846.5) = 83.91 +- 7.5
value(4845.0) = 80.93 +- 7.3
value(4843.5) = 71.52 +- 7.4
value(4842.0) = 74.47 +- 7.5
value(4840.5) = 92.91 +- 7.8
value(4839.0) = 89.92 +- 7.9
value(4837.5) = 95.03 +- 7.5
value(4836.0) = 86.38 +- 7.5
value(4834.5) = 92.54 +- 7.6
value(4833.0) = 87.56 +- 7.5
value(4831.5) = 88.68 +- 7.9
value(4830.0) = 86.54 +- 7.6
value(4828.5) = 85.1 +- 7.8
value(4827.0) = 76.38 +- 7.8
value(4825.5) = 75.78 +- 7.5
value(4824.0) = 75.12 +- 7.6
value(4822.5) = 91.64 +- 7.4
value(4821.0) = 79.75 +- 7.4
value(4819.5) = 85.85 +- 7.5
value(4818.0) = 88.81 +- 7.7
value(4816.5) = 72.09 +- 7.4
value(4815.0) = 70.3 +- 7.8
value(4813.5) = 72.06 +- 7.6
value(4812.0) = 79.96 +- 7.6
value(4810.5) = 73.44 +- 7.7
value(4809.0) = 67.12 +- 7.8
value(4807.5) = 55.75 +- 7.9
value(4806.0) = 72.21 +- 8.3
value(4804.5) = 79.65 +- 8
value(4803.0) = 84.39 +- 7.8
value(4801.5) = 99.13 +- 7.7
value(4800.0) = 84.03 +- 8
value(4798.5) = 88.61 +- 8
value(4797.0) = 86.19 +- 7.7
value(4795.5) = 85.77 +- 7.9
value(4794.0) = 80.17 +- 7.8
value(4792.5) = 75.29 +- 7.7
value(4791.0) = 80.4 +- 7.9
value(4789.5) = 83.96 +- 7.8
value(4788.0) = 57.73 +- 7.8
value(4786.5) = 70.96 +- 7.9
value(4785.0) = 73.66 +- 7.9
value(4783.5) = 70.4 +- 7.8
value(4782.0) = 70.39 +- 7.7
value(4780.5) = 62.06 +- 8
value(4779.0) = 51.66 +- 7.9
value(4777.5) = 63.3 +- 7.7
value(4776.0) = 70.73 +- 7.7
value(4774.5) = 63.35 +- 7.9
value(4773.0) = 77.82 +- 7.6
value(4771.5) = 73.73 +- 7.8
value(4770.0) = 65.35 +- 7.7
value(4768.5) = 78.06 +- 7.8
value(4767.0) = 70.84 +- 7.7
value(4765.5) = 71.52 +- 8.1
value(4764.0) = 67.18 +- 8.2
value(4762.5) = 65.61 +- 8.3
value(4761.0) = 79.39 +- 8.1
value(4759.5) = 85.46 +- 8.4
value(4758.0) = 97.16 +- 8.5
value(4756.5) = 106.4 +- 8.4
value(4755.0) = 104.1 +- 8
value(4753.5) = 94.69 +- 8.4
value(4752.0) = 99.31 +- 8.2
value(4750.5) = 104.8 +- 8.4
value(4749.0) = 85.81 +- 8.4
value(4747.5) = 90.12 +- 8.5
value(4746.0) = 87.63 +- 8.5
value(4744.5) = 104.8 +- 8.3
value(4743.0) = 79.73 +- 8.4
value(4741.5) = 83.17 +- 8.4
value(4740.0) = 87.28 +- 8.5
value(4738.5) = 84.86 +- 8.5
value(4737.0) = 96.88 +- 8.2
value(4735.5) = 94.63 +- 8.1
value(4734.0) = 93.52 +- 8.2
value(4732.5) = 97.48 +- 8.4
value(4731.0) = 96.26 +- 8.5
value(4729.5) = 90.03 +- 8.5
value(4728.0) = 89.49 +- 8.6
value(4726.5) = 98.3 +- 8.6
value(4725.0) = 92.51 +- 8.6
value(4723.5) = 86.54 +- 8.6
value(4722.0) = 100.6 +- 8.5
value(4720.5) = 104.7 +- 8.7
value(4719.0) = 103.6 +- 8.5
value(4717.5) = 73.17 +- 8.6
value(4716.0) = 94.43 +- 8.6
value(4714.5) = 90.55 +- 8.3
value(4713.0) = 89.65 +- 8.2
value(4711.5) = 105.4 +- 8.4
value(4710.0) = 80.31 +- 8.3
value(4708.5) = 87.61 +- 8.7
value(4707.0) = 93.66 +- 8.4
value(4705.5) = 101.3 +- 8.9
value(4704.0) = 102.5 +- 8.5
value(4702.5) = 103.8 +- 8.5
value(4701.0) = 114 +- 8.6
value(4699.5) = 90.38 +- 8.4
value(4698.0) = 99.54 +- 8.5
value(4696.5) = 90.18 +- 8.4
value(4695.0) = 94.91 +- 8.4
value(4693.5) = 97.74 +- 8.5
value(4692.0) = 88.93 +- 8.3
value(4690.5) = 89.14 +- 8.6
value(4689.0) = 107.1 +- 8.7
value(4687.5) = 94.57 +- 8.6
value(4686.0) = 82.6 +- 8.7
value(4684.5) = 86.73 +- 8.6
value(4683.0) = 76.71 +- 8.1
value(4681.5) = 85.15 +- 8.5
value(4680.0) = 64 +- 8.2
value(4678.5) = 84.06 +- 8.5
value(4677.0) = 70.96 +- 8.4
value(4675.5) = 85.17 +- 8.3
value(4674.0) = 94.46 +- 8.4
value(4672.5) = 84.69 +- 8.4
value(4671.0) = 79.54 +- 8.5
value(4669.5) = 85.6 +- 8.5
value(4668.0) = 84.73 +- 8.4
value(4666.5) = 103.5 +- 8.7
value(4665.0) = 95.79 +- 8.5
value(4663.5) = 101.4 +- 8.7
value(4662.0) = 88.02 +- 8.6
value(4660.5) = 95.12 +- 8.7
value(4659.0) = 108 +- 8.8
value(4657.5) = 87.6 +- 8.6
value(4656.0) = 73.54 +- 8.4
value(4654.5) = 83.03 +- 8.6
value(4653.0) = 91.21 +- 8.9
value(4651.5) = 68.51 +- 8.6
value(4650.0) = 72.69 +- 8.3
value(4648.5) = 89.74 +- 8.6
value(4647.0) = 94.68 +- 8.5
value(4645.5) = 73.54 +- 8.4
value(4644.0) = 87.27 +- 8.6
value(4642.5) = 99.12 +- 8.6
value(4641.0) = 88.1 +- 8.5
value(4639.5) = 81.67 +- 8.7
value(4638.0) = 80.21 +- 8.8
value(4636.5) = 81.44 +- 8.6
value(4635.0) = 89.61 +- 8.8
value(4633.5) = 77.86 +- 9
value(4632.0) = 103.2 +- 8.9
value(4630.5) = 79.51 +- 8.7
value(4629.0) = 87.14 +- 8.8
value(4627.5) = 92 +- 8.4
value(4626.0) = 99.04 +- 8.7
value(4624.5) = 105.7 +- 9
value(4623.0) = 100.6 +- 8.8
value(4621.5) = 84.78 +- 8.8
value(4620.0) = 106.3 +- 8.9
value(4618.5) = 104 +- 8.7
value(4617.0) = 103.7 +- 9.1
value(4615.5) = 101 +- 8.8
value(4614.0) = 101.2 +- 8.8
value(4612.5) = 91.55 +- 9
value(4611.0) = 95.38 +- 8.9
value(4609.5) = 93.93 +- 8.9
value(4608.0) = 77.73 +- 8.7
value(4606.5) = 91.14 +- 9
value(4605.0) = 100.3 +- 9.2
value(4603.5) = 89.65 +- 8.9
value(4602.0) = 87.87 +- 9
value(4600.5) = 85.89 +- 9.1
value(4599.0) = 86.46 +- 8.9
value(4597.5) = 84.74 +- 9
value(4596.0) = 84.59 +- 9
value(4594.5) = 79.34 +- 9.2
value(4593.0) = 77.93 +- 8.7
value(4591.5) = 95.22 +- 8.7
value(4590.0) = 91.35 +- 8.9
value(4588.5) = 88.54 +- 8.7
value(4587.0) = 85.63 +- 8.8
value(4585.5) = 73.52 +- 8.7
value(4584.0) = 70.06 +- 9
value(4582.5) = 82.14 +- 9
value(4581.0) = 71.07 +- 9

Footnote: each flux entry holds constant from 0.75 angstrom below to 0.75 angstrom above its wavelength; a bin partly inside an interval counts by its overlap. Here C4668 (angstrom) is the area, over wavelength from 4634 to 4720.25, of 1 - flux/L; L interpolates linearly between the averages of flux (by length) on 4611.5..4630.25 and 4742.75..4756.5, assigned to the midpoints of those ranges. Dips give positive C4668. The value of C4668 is 6.6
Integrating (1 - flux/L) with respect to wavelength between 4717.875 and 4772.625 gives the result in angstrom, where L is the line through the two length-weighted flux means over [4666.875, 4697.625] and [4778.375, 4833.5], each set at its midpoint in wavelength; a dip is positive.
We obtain -4.6 angstrom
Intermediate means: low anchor 86.7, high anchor 77.5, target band 89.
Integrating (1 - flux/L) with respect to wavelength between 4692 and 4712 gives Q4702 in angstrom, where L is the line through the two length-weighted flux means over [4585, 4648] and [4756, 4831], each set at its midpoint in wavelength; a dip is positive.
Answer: -3.1 angstrom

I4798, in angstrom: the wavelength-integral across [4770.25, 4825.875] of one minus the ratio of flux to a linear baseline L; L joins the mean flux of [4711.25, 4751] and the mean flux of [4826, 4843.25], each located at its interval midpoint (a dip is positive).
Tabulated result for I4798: 8.2 angstrom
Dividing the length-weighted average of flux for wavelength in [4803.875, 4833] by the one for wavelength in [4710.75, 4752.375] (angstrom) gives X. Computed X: 0.84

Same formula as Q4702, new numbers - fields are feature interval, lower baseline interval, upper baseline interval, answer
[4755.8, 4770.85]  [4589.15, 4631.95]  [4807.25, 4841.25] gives 1.09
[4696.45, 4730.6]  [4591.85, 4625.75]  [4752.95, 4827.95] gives -4.63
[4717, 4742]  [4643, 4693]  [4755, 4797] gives -4.03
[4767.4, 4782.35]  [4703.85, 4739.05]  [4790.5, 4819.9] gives 2.95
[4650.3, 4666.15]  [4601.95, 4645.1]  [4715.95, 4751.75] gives 0.57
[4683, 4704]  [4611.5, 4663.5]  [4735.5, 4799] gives -2.14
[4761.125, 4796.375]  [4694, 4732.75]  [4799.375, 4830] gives 5.54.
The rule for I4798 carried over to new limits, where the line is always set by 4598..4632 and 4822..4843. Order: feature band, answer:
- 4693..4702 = -0.7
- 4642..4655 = 1.2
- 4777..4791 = 3.1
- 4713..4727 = -0.6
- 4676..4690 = 1.2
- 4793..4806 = 0.2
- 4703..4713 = -0.5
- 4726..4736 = -0.5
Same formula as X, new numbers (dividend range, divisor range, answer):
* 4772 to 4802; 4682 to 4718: 0.80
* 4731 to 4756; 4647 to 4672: 1.06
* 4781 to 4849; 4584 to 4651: 0.90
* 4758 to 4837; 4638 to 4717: 0.86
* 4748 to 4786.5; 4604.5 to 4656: 0.87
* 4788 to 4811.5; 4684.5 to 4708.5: 0.82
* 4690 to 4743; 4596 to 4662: 1.04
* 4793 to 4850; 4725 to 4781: 0.97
